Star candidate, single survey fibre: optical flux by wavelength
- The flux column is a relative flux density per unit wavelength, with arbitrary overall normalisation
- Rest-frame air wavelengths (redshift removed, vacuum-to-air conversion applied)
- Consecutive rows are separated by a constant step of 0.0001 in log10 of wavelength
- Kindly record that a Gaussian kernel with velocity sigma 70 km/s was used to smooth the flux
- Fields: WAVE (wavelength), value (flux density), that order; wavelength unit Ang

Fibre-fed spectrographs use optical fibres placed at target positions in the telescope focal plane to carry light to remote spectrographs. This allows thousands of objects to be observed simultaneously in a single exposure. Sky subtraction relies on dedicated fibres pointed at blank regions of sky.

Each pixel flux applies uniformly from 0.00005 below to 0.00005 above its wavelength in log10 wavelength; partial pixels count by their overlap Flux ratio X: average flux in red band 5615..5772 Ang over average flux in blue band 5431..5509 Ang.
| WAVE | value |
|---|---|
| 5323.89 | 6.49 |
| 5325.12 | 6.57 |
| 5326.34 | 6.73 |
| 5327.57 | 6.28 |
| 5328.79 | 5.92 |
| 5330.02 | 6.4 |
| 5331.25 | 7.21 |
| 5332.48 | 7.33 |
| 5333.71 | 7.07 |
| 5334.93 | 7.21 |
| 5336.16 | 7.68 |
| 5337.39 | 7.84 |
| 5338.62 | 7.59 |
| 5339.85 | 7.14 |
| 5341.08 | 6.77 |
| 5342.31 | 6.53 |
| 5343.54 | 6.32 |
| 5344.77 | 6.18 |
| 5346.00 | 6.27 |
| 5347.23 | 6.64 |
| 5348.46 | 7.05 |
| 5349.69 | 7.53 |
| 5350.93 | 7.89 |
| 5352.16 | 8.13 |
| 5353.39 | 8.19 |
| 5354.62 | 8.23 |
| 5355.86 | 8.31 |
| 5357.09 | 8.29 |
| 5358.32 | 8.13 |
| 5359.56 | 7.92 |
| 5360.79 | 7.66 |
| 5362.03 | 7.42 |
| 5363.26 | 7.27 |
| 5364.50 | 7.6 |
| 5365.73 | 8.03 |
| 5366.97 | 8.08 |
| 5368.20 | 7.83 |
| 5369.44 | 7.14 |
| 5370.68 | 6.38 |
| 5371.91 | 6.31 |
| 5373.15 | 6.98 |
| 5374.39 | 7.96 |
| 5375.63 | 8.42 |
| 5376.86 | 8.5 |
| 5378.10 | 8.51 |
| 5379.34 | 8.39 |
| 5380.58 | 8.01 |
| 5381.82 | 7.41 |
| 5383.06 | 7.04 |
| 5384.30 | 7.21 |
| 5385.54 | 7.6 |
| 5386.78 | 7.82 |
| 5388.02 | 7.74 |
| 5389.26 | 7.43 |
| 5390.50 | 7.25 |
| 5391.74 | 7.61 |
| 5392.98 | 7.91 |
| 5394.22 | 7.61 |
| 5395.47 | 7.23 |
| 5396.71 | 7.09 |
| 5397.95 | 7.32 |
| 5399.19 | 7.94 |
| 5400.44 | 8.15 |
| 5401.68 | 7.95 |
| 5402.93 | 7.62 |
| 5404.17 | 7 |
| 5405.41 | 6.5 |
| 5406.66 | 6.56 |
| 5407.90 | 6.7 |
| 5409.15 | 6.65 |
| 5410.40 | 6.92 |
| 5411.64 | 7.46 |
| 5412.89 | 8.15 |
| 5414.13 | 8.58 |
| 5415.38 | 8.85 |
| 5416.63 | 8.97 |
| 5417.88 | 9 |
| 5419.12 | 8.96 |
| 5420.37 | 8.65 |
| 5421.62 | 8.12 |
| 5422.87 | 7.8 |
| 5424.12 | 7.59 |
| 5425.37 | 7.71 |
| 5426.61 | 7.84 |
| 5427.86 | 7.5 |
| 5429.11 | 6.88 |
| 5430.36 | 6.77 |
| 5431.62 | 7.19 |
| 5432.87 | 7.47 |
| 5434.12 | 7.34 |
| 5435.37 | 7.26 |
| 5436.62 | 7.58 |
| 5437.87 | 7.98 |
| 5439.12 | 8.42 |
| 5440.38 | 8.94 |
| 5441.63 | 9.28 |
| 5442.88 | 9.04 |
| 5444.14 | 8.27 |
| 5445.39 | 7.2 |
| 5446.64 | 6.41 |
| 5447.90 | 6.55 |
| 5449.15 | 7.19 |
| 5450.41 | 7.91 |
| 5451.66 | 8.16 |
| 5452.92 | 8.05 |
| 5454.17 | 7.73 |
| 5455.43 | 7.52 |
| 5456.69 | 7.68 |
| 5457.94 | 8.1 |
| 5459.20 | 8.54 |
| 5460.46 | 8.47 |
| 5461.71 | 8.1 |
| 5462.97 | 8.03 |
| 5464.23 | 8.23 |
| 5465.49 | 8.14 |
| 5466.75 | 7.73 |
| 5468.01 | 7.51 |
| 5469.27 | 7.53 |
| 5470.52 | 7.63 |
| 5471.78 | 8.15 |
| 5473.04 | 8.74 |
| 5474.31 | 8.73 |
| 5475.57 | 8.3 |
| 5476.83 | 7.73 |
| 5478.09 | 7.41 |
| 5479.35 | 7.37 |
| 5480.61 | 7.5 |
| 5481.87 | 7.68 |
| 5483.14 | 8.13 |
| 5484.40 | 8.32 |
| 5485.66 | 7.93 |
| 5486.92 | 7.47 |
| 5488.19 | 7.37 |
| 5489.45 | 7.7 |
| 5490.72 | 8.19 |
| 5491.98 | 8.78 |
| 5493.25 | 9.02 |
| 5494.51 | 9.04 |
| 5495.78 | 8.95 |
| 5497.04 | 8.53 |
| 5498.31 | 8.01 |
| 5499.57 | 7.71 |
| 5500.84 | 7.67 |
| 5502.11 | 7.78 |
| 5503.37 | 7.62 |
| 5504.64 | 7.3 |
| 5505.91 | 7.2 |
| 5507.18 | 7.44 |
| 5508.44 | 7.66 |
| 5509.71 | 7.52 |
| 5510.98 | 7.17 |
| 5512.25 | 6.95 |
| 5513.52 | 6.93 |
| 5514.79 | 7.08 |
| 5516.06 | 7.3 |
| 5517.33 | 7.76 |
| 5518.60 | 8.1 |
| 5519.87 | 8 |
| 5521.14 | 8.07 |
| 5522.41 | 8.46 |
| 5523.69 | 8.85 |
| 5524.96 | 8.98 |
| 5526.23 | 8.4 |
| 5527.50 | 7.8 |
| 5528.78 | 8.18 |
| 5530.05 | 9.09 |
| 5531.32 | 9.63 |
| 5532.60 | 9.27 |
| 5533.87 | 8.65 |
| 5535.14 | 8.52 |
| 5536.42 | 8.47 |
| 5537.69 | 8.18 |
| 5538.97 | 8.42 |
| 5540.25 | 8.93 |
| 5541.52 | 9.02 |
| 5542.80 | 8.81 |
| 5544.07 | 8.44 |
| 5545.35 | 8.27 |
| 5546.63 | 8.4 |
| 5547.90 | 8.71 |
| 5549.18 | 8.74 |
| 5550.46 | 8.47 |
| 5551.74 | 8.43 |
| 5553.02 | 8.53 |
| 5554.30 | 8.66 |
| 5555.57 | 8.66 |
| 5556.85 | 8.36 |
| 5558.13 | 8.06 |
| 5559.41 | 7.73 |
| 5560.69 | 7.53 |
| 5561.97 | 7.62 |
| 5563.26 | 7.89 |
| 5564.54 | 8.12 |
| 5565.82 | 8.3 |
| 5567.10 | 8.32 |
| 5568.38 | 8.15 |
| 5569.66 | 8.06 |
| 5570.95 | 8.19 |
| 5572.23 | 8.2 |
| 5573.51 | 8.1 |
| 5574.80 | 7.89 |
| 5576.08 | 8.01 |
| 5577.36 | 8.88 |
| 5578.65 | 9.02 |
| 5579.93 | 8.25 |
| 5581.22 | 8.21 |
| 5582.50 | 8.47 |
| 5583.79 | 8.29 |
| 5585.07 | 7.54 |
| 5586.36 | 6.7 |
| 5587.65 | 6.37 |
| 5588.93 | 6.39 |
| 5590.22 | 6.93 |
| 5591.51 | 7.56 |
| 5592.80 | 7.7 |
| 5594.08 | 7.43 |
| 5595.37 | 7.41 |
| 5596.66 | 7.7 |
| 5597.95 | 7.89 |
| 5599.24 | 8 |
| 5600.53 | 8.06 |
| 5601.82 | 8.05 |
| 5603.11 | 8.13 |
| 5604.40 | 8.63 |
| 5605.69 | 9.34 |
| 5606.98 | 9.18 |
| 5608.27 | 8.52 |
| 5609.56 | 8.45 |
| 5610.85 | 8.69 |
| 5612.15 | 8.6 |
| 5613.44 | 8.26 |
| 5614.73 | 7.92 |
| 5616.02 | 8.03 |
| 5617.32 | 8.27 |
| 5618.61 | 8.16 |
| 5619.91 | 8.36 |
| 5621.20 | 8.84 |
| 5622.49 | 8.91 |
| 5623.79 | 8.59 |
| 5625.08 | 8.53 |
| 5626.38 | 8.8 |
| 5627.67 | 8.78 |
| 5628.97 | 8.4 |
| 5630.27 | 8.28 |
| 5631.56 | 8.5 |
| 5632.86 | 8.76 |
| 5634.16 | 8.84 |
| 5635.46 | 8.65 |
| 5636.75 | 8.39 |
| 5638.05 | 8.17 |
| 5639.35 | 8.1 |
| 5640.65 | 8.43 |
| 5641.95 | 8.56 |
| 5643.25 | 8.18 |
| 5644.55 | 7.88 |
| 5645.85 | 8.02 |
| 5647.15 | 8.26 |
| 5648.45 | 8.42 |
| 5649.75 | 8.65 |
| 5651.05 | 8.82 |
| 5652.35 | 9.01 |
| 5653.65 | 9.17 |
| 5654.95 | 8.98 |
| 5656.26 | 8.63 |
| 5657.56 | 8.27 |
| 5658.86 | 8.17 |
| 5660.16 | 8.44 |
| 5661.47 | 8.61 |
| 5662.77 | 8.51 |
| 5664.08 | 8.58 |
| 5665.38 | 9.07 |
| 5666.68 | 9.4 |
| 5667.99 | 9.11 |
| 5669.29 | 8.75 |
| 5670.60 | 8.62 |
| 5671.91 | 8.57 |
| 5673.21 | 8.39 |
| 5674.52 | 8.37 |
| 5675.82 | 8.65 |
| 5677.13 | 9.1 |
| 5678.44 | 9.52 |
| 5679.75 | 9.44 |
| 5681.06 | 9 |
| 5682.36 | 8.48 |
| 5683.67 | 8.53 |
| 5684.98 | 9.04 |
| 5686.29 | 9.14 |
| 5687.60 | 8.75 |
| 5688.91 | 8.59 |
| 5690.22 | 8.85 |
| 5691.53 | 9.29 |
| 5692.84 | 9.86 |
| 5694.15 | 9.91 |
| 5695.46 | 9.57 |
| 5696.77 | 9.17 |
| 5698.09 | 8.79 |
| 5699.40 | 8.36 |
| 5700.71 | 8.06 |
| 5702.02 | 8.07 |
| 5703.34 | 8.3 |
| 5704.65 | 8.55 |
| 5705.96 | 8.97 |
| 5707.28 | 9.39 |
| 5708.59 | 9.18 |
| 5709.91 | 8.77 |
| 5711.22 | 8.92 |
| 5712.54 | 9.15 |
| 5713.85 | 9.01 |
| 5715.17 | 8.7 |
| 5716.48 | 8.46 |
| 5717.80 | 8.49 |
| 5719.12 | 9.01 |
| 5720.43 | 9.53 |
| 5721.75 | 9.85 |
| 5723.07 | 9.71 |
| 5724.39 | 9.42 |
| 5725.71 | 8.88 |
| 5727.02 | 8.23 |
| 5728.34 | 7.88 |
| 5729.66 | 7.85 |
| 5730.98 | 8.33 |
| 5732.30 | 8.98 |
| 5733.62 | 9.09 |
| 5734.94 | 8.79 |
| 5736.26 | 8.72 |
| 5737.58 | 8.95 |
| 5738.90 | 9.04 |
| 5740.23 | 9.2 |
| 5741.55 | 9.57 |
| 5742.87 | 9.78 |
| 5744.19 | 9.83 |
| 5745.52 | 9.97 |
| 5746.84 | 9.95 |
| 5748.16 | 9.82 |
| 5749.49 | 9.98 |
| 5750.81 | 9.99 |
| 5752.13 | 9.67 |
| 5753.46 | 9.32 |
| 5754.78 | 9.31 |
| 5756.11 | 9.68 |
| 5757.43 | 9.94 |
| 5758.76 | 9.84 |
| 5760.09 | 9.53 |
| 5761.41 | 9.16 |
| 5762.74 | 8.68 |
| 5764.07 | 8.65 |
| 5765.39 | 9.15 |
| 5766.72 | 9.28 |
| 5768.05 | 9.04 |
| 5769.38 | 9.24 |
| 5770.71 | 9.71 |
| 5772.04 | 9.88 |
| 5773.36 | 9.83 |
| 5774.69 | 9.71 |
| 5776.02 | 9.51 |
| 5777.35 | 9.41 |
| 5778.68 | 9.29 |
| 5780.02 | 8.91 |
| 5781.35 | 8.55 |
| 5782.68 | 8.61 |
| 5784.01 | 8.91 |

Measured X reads 1.1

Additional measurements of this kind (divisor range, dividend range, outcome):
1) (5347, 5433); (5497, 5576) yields 1.06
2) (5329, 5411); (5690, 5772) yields 1.23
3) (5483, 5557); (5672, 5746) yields 1.09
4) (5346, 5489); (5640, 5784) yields 1.16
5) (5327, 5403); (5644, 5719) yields 1.18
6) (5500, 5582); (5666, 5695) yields 1.10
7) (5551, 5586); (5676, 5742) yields 1.09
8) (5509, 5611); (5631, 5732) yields 1.07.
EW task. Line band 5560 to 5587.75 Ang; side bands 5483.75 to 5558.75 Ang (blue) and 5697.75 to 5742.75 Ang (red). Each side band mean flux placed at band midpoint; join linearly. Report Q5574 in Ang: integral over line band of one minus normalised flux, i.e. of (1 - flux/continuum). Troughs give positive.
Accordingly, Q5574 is 1.1 Ang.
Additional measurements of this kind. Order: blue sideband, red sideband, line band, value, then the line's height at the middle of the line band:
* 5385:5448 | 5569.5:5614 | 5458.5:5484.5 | -0.6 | 7.81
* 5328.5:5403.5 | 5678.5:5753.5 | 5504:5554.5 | 0.0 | 8.22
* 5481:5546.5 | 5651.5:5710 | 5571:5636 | 2.5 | 8.52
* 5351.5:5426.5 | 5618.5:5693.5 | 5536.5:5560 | -0.6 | 8.3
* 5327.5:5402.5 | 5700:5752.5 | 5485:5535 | 0.4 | 8.1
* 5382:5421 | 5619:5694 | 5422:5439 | 0.6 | 7.78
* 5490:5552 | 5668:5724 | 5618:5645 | 0.6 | 8.67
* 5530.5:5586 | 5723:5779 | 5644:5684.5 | 0.9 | 8.88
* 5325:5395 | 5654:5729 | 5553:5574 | 0.4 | 8.3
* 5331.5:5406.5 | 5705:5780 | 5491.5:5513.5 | 0.7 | 8.12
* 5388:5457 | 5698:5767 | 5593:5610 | 0.6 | 8.5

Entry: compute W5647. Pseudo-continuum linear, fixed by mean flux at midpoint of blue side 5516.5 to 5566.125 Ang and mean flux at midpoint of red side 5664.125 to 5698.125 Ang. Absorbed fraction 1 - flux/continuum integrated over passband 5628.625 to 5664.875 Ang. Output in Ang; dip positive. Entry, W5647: 1.5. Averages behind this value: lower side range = 8.42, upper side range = 9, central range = 8.49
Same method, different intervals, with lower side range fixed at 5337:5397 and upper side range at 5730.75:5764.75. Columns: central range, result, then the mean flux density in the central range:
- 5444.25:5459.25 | 0.7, 7.58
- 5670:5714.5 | 1.1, 8.89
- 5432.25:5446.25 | -0.3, 8.05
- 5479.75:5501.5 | 0.0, 8.11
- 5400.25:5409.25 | 0.7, 7.12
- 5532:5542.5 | -0.4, 8.69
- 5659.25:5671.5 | 0.3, 8.77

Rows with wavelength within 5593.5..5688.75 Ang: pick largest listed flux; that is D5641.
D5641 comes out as 9.52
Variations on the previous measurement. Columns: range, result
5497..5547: 9.63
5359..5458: 9.28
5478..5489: 8.32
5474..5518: 9.04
